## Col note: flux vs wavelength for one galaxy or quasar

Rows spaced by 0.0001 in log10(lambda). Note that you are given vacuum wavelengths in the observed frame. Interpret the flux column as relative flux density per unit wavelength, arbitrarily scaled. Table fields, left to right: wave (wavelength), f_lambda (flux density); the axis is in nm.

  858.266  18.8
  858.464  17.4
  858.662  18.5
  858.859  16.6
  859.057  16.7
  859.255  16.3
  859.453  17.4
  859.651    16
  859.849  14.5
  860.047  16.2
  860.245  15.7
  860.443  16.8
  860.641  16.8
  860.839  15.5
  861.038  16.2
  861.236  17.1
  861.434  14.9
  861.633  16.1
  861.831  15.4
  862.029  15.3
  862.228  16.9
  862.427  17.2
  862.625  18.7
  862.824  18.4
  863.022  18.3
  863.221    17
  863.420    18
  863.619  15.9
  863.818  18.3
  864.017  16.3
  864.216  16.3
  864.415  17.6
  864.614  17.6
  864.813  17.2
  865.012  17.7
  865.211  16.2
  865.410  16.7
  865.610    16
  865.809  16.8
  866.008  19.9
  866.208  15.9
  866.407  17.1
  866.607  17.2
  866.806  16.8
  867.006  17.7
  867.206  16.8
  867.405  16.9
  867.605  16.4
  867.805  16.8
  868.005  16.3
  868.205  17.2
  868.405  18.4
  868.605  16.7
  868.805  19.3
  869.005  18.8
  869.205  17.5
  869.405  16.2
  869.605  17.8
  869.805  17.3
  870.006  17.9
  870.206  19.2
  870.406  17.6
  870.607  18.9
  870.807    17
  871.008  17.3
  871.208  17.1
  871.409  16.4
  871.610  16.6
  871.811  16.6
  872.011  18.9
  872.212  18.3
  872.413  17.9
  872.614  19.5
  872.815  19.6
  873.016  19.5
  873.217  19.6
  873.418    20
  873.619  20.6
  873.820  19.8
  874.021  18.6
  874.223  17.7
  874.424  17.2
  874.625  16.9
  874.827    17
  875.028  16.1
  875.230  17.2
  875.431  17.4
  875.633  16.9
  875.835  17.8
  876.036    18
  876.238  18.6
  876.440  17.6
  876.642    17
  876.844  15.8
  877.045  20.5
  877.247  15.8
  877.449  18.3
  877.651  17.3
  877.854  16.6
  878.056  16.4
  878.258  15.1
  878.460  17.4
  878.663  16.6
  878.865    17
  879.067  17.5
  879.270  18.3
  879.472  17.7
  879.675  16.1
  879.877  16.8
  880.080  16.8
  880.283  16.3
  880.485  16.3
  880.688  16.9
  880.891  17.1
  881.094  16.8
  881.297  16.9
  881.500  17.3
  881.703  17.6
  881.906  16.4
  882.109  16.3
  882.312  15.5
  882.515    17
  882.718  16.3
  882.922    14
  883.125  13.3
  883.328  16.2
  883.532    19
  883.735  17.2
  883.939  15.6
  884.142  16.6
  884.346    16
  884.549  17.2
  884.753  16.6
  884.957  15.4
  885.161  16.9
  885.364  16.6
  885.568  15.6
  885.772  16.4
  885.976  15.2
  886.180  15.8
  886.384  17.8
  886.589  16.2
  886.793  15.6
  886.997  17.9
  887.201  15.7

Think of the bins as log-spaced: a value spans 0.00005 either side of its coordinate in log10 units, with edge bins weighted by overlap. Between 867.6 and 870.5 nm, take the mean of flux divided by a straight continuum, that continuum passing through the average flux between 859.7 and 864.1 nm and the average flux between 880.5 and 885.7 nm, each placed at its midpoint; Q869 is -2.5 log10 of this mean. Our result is -0.07 mag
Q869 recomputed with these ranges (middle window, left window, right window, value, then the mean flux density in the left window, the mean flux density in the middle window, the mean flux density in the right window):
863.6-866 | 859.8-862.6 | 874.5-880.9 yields -0.045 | 16.1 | 17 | 17.1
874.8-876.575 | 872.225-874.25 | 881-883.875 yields 0.067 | 19.3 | 17.4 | 16.4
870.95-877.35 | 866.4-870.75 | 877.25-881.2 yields -0.047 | 17.5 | 17.9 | 16.9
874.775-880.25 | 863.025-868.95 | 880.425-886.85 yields -0.033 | 17.2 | 17.2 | 16.4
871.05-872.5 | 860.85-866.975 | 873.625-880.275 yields -0.013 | 17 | 17.4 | 17.3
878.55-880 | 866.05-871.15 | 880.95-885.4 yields -0.030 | 17.4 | 17.1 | 16.4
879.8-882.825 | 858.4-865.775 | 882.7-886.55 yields -0.027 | 16.7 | 16.7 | 16.2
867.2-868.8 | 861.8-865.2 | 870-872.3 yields 0.023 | 17.2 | 17.1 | 17.6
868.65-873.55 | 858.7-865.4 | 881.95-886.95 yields -0.101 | 16.7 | 18.1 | 16.2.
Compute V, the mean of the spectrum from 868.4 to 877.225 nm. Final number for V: 17.9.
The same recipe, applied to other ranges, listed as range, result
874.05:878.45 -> 17.2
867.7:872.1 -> 17.5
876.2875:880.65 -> 17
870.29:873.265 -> 18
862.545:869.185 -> 17.3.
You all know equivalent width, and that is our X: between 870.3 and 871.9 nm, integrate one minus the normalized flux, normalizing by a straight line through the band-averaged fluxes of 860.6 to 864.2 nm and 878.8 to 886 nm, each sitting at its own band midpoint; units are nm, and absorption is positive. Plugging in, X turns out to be -0.05 nm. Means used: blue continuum 16.8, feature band 17.2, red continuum 16.5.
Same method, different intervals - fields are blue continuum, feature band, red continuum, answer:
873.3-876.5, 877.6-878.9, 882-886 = 0.05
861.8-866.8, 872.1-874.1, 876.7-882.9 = -0.28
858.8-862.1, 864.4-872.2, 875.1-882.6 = -0.40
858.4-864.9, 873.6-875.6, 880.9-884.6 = -0.14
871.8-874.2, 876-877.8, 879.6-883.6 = 0.03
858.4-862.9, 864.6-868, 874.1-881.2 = -0.06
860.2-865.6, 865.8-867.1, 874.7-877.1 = -0.03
